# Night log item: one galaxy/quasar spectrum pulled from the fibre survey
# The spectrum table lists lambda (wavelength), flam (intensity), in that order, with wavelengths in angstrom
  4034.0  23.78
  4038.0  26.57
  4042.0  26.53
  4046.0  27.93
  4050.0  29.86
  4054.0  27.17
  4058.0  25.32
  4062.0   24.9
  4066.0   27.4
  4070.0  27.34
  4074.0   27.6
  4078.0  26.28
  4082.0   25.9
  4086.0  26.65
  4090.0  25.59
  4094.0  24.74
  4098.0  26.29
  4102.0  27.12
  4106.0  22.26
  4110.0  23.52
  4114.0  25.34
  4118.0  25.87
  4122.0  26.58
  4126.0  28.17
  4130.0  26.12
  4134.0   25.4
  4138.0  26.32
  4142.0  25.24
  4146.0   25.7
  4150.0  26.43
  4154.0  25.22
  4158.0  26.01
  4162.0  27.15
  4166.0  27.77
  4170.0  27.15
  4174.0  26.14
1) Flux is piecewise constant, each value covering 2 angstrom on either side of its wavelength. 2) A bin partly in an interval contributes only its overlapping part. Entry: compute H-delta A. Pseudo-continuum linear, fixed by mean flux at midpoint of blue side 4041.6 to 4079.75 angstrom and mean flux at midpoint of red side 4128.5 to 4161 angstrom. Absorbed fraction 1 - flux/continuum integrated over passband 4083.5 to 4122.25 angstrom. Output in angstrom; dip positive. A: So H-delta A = 1.6 angstrom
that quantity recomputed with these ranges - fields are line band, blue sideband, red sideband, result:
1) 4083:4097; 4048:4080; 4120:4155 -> 0.5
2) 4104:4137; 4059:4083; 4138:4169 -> 1.2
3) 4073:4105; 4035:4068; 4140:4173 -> 0.7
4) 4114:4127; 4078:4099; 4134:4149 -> -0.4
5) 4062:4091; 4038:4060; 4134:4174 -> 0.5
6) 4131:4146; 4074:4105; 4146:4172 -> 0.4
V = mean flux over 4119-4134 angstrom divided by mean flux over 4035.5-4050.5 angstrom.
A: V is 1.0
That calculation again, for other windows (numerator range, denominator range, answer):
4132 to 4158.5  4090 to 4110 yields 1.03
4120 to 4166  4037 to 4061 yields 0.97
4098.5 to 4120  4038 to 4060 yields 0.91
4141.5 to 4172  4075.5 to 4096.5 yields 1.02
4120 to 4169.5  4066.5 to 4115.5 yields 1.02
